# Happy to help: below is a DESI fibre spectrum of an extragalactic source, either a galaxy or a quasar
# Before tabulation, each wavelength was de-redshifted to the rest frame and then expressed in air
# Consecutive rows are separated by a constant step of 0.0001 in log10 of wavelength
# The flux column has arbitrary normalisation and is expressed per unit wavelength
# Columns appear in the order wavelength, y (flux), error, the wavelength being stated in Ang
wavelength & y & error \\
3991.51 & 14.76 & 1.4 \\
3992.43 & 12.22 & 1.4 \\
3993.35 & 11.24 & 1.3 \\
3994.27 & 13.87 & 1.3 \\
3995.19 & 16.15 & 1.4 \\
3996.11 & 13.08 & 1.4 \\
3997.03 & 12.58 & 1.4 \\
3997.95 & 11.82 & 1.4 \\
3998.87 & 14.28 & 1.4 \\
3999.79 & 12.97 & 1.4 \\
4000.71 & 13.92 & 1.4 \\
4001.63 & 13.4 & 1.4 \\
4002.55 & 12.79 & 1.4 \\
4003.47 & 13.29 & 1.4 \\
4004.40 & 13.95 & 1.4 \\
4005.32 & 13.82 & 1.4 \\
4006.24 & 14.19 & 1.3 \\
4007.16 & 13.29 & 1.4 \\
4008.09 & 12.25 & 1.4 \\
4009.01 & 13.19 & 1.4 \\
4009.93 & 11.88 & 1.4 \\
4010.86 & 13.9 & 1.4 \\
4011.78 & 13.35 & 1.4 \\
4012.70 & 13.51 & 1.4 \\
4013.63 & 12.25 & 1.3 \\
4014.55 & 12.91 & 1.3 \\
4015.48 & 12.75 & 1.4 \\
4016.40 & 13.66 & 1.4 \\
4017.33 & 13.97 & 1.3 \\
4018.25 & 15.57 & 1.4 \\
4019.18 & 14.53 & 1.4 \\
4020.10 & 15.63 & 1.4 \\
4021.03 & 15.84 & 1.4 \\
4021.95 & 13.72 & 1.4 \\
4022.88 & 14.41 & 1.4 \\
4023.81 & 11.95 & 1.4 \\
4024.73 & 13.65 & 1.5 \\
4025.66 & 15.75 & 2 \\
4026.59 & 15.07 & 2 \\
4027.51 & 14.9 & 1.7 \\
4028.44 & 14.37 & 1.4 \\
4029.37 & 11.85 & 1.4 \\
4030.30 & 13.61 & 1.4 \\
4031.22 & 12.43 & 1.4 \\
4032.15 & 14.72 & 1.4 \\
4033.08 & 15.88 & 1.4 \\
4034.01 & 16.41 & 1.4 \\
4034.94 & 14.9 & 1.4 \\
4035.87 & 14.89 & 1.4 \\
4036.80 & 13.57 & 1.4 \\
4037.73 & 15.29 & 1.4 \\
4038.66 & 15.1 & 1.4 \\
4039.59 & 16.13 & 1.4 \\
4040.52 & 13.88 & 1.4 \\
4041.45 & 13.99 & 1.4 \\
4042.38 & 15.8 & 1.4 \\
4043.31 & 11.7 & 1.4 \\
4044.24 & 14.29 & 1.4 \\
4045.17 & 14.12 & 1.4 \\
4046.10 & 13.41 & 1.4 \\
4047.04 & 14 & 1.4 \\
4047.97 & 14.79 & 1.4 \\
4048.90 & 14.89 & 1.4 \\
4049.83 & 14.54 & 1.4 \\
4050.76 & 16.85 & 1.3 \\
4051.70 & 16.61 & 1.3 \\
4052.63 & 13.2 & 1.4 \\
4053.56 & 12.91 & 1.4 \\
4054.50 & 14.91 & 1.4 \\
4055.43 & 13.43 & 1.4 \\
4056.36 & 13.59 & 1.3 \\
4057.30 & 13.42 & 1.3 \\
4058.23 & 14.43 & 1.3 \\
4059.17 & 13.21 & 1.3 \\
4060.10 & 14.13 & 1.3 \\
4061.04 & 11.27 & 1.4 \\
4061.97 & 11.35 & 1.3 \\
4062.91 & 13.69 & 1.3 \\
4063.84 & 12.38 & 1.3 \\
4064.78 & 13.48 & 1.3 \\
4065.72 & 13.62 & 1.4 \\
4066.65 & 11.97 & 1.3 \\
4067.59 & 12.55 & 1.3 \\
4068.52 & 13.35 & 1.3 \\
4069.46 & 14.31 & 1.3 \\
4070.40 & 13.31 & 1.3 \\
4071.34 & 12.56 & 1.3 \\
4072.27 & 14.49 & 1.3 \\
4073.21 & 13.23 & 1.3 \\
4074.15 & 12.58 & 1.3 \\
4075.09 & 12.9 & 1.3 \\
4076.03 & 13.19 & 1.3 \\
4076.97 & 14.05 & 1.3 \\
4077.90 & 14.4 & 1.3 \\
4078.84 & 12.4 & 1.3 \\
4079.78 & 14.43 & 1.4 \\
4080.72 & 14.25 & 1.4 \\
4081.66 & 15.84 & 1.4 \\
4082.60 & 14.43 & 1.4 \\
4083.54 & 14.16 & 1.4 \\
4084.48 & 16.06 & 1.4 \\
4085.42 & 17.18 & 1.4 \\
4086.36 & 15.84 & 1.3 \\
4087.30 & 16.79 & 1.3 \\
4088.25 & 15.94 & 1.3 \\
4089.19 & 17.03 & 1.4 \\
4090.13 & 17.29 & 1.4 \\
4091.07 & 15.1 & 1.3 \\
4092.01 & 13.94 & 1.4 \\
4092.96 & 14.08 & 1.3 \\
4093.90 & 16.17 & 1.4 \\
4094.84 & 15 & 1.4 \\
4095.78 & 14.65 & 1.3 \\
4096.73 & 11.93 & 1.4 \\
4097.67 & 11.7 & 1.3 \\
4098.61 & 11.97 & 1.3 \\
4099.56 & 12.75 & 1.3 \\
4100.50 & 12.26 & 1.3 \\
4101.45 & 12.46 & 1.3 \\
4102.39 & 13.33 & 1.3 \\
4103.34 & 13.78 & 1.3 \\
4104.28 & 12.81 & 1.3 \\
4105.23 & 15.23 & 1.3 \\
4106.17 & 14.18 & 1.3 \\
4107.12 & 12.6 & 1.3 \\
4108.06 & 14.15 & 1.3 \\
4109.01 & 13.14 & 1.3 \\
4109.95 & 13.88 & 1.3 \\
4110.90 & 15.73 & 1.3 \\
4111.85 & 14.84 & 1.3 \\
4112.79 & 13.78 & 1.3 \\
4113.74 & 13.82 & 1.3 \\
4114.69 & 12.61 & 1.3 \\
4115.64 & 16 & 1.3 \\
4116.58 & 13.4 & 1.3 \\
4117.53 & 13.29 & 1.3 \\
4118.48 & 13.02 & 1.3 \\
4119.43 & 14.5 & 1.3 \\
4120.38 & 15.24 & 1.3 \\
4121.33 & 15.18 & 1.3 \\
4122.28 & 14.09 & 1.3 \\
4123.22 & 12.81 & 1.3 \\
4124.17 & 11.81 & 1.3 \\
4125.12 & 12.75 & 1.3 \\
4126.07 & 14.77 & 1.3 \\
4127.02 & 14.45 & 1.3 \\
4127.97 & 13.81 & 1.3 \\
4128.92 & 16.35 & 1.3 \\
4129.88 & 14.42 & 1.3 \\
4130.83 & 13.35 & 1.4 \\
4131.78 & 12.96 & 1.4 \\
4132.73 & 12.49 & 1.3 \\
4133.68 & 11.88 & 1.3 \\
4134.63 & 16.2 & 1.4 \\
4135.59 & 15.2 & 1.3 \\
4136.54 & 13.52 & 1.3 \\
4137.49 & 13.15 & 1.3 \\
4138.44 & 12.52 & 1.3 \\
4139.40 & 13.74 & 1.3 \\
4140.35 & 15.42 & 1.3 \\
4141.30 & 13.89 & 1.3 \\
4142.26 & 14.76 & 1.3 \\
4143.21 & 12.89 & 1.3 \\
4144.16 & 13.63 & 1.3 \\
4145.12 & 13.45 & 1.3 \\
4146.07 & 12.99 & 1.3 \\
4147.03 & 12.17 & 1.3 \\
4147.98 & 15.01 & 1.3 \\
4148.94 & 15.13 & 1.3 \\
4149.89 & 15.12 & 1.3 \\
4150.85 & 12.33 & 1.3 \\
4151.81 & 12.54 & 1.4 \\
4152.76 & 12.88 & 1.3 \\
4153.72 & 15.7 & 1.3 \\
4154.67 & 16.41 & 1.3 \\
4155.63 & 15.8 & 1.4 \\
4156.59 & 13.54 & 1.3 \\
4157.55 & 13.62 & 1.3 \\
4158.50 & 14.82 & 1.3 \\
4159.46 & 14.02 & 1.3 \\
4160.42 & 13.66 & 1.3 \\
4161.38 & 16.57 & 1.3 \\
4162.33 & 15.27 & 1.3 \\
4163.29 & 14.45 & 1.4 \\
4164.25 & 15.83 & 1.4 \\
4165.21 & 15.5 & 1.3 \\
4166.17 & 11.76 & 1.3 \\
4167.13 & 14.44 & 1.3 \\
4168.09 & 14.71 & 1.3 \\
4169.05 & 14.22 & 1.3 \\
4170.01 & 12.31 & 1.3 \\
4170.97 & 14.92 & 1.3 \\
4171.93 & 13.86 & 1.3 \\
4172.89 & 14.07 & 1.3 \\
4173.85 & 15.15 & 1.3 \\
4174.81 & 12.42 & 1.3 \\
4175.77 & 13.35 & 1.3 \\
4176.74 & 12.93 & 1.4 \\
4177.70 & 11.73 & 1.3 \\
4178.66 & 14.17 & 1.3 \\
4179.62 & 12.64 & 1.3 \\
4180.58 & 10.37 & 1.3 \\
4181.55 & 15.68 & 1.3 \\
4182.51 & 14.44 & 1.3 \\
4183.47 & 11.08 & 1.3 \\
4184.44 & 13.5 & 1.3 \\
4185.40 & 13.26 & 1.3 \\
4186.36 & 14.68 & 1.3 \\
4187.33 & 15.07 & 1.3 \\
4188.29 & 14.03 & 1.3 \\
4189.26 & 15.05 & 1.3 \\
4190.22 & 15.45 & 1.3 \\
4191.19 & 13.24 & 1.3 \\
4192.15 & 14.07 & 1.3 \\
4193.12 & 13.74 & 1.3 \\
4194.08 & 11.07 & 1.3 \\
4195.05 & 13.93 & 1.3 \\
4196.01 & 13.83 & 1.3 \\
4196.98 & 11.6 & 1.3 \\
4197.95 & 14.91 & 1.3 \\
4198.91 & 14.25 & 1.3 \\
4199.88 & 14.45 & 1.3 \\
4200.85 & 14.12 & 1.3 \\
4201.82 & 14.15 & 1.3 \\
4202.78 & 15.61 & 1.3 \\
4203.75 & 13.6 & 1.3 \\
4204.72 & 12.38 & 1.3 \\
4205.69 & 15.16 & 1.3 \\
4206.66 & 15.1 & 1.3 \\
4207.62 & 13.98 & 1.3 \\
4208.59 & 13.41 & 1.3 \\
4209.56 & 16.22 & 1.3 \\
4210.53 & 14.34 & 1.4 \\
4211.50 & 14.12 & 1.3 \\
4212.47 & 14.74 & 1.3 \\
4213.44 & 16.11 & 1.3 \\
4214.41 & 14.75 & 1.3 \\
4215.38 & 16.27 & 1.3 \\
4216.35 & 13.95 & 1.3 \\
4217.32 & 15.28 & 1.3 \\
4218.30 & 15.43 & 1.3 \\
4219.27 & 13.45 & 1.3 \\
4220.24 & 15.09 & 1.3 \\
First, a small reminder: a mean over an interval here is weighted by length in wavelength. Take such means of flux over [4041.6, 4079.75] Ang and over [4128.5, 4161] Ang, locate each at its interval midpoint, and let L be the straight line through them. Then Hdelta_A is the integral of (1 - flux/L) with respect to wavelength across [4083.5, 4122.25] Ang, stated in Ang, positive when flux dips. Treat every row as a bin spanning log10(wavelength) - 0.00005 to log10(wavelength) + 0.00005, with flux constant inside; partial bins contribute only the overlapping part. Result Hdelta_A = -1.39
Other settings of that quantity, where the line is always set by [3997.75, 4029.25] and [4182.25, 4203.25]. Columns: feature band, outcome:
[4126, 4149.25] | -0.1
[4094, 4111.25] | 0.4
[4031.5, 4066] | -1.1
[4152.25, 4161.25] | -0.5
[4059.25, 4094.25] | -0.9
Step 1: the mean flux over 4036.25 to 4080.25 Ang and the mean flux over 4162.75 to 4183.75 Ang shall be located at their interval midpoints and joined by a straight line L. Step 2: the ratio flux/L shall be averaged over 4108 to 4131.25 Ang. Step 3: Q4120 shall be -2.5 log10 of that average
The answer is -0.025 mag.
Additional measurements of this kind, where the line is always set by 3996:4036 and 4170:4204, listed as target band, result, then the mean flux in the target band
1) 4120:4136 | -0.02 mag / 14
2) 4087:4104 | -0.03 mag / 14.2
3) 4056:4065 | 0.06 mag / 13.1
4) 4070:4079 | 0.03 mag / 13.3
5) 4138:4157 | -0.02 mag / 14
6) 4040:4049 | -0.02 mag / 14.1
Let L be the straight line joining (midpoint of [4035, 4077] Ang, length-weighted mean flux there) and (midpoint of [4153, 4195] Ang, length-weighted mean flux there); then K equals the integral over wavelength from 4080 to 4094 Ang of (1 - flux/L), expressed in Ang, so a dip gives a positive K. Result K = -1.7 Ang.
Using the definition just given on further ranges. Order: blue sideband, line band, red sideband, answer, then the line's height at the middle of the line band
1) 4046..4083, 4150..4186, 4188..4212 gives 0.2 Ang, 14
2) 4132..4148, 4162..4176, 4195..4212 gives -0.3 Ang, 13.9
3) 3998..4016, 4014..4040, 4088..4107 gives -1.9 Ang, 13.4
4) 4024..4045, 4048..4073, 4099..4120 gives 0.9 Ang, 14.2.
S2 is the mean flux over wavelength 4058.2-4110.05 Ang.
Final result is 13.9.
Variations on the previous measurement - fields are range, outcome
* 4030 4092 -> 14.3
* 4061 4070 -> 12.9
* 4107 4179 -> 14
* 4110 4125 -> 14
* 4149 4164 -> 14.5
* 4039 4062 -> 14.1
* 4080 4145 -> 14.1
